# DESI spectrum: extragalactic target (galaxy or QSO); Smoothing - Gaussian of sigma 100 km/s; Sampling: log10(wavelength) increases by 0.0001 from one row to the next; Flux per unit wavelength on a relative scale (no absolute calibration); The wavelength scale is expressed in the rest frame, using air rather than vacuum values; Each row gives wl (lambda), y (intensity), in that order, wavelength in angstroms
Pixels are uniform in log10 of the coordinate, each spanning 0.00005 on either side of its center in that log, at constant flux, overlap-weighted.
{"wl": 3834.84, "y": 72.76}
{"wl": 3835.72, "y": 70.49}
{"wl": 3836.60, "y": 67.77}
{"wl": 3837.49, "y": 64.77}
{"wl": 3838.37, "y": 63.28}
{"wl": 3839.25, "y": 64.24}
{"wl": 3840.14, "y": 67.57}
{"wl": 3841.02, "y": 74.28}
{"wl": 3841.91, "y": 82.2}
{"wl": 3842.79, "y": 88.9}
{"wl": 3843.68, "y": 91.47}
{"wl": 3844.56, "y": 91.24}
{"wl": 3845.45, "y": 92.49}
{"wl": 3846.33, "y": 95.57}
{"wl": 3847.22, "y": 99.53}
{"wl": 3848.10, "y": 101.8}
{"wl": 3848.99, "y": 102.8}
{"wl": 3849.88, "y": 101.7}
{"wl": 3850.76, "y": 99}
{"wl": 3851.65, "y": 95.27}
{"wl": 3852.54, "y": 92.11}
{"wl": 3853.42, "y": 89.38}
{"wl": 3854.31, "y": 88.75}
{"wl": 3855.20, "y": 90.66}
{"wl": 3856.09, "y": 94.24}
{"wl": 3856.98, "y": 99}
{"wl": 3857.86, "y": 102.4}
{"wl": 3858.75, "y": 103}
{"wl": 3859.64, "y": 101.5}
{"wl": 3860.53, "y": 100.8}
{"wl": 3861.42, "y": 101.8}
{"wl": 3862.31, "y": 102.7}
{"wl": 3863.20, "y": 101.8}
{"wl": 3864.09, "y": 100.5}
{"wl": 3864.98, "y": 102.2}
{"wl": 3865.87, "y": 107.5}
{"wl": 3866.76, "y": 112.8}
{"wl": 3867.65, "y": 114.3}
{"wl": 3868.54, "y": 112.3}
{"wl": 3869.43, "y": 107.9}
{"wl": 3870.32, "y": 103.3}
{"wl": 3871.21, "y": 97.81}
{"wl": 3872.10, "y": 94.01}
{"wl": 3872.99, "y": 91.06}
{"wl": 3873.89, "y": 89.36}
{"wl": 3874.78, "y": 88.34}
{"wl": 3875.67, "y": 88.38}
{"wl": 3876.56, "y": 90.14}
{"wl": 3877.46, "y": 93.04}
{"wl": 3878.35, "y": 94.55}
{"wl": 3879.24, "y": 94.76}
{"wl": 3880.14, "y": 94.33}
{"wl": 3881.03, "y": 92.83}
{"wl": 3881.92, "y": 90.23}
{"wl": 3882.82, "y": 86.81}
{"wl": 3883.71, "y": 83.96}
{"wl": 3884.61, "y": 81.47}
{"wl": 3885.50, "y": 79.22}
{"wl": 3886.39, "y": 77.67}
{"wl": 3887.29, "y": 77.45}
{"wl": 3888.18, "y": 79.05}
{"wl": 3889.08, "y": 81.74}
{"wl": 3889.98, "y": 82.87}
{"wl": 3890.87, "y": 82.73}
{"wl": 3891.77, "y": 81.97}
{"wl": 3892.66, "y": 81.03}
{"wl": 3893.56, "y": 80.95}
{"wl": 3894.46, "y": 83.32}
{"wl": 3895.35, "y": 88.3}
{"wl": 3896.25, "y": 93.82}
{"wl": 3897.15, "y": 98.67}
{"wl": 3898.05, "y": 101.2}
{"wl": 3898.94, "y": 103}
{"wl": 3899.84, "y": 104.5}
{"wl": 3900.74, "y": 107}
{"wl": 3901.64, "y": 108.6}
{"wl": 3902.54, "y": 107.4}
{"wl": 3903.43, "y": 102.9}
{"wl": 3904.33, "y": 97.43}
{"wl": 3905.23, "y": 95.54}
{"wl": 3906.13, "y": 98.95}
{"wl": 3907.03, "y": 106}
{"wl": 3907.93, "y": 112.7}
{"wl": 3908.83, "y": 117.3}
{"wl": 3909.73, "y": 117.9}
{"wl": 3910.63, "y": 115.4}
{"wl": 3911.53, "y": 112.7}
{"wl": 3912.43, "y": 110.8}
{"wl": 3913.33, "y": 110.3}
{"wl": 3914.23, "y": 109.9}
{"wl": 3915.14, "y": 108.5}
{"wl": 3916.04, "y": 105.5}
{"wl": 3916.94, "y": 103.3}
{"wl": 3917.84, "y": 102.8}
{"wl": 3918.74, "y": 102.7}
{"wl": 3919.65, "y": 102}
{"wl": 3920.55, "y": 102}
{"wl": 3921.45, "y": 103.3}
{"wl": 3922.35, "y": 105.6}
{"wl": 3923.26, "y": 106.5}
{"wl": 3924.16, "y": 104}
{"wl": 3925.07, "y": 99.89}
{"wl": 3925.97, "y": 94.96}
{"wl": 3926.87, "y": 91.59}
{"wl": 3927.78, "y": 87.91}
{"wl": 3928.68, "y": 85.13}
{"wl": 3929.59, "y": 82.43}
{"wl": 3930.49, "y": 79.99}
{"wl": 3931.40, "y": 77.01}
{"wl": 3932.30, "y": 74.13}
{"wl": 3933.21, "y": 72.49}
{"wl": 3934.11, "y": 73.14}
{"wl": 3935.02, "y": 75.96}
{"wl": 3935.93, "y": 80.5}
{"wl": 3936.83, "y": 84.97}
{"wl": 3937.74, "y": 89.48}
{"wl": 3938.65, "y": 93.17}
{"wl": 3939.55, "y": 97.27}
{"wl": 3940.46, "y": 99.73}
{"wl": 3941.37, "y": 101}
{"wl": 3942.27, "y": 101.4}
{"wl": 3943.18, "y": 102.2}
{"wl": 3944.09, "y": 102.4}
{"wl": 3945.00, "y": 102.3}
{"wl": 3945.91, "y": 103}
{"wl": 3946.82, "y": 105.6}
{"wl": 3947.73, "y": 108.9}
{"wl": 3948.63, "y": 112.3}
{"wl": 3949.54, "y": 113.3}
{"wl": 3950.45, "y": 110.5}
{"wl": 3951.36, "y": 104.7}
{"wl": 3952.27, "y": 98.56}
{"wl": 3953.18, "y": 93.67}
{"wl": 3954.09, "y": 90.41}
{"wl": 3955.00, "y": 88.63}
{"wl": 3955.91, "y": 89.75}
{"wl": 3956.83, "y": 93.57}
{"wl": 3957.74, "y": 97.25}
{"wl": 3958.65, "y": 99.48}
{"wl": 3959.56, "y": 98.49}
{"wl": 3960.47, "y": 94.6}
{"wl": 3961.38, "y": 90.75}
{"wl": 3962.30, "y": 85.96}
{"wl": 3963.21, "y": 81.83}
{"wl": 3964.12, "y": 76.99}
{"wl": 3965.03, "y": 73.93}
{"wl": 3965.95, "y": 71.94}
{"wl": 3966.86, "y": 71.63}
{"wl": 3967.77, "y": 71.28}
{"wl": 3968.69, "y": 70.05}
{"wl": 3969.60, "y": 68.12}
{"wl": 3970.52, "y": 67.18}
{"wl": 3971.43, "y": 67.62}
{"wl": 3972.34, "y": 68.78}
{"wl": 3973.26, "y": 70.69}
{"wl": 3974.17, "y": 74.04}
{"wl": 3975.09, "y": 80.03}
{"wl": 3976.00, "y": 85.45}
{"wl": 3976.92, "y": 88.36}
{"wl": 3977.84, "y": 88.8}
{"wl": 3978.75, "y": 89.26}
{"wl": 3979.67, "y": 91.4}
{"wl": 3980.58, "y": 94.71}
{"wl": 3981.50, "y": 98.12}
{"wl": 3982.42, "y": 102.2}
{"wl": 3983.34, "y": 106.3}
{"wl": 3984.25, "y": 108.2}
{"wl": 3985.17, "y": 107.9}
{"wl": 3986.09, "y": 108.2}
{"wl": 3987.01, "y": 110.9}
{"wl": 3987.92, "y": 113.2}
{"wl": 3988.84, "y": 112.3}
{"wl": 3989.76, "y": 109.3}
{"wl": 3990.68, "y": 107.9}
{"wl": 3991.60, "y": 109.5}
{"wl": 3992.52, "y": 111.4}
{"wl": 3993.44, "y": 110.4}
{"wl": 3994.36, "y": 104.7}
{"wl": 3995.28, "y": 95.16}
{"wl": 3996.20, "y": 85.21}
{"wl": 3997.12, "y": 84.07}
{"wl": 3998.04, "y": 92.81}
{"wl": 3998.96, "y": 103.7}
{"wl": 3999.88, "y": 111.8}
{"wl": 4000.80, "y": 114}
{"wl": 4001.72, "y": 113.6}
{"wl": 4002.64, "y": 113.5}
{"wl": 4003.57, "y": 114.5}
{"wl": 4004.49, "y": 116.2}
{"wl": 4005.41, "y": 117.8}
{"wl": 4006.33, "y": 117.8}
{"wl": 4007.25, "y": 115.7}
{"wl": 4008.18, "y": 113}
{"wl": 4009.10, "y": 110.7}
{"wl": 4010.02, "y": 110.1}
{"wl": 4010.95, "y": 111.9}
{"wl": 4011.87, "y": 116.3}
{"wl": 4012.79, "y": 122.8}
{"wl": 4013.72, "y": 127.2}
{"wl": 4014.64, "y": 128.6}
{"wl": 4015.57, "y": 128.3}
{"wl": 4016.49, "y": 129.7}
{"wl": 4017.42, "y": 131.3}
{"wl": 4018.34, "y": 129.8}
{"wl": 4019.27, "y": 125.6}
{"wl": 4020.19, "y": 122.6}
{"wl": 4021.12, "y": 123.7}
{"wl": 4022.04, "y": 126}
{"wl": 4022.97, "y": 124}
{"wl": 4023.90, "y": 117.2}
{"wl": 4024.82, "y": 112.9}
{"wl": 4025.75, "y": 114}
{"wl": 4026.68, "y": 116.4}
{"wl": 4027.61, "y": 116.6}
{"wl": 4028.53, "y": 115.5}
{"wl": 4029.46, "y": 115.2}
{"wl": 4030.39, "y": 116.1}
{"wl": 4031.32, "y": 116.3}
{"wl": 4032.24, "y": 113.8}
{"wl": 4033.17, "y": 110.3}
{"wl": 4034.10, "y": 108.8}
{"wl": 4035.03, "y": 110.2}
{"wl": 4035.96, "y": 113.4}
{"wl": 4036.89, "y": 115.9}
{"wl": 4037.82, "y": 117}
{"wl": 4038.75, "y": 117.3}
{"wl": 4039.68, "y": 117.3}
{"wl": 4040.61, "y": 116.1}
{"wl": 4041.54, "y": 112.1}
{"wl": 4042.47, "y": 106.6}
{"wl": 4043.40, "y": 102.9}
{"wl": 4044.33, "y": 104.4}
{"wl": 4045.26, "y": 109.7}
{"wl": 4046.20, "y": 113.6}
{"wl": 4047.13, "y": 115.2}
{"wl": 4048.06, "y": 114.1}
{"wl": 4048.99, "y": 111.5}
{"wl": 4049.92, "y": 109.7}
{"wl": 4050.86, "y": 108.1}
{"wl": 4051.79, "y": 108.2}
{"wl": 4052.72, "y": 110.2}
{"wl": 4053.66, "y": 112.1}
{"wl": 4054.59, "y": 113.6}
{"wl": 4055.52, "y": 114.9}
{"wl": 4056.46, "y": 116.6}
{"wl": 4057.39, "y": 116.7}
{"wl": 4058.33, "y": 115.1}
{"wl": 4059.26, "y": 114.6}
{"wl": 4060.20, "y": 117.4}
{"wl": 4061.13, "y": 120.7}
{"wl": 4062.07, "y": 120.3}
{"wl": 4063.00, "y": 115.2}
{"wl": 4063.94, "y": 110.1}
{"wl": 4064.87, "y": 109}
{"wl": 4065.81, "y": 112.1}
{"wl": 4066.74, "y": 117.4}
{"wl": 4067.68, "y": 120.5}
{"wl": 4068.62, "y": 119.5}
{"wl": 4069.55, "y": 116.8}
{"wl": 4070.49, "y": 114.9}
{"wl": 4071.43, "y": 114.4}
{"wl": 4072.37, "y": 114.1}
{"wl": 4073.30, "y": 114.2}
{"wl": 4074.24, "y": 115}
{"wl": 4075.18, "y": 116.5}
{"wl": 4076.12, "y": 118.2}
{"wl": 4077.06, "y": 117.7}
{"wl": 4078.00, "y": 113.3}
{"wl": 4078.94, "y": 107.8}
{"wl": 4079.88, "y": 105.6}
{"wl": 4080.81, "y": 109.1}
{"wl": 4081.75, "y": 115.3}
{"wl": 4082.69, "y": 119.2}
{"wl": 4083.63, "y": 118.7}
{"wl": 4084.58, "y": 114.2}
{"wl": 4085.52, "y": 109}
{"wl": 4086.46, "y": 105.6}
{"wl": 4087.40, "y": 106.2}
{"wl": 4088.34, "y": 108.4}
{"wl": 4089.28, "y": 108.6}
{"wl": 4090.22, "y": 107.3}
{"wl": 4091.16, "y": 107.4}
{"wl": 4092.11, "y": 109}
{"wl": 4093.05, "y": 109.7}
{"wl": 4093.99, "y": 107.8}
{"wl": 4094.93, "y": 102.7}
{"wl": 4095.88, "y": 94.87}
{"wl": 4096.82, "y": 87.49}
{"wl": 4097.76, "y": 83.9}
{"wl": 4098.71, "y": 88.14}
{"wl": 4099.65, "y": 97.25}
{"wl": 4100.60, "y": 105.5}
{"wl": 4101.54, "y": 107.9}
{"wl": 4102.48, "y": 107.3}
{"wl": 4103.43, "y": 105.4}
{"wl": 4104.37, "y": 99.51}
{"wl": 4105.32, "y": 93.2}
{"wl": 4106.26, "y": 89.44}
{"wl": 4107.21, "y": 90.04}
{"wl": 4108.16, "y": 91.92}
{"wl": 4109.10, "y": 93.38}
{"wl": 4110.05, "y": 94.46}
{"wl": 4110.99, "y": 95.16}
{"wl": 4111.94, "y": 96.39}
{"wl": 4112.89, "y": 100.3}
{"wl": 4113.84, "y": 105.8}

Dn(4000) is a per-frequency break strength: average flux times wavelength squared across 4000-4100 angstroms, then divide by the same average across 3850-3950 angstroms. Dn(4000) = 1.27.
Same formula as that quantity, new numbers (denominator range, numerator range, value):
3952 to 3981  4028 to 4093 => 1.42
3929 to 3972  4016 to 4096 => 1.35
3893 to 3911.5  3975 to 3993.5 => 1.04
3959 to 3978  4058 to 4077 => 1.55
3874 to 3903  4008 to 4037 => 1.41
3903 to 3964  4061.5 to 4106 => 1.20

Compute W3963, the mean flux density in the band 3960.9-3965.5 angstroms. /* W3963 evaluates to 81.9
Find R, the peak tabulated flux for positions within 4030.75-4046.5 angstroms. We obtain 117.3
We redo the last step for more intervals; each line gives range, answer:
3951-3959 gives 104.7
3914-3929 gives 109.9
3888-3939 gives 117.9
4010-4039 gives 131.3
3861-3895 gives 114.3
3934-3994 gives 113.3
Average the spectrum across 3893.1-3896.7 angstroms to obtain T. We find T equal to 86.5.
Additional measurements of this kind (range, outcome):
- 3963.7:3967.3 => 73.6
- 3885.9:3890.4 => 79.7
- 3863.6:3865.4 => 101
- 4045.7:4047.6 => 114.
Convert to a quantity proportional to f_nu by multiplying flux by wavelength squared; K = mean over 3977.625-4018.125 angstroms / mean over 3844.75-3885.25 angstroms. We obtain 1.21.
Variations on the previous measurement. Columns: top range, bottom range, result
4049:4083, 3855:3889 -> 1.32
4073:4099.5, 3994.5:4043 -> 0.97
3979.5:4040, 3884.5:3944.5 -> 1.24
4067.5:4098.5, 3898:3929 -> 1.15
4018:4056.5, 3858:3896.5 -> 1.34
